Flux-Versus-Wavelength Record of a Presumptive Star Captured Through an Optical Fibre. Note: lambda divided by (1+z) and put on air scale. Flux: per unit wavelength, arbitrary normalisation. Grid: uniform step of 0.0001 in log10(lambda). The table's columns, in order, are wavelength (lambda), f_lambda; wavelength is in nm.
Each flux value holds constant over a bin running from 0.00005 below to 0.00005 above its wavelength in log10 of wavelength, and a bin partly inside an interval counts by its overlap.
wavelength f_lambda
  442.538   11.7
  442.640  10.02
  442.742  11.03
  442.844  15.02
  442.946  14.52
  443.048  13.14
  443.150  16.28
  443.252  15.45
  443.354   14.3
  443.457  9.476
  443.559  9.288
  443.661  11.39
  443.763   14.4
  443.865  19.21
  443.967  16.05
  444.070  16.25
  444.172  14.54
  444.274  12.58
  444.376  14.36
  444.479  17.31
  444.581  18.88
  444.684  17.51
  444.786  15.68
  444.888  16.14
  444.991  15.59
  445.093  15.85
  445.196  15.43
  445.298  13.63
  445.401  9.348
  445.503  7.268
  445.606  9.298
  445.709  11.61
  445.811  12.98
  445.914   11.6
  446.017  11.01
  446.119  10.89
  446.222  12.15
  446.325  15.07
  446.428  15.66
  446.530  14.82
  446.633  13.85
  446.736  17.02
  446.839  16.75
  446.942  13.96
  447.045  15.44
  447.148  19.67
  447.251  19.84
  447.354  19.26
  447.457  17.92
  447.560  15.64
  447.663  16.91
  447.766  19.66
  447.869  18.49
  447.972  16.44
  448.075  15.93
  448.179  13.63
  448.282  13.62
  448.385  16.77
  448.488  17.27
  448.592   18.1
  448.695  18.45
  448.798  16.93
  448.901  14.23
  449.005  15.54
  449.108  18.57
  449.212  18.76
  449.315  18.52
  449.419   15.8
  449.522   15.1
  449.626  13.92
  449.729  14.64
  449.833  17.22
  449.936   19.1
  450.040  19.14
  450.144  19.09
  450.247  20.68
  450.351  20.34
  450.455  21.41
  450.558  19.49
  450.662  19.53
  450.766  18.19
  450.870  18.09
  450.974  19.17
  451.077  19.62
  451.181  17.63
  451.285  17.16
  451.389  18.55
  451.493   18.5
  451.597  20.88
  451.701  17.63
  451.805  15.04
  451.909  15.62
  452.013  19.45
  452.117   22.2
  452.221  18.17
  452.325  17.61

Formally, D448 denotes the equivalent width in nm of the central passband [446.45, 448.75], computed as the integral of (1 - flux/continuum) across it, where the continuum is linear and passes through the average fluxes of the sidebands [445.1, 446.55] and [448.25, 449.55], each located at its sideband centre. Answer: -0.30 nm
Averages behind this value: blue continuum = 12.3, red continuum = 16.8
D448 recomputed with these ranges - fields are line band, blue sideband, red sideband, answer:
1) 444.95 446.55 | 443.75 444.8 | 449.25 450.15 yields 0.37 nm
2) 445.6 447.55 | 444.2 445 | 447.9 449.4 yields 0.18 nm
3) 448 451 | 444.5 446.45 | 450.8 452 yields -0.16 nm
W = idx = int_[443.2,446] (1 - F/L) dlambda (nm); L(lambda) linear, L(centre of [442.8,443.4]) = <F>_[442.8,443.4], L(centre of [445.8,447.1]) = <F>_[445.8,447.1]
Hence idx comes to 0.11 nm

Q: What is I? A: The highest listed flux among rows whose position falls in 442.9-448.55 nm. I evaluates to 19.84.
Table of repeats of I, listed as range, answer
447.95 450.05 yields 19.14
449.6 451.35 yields 21.41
